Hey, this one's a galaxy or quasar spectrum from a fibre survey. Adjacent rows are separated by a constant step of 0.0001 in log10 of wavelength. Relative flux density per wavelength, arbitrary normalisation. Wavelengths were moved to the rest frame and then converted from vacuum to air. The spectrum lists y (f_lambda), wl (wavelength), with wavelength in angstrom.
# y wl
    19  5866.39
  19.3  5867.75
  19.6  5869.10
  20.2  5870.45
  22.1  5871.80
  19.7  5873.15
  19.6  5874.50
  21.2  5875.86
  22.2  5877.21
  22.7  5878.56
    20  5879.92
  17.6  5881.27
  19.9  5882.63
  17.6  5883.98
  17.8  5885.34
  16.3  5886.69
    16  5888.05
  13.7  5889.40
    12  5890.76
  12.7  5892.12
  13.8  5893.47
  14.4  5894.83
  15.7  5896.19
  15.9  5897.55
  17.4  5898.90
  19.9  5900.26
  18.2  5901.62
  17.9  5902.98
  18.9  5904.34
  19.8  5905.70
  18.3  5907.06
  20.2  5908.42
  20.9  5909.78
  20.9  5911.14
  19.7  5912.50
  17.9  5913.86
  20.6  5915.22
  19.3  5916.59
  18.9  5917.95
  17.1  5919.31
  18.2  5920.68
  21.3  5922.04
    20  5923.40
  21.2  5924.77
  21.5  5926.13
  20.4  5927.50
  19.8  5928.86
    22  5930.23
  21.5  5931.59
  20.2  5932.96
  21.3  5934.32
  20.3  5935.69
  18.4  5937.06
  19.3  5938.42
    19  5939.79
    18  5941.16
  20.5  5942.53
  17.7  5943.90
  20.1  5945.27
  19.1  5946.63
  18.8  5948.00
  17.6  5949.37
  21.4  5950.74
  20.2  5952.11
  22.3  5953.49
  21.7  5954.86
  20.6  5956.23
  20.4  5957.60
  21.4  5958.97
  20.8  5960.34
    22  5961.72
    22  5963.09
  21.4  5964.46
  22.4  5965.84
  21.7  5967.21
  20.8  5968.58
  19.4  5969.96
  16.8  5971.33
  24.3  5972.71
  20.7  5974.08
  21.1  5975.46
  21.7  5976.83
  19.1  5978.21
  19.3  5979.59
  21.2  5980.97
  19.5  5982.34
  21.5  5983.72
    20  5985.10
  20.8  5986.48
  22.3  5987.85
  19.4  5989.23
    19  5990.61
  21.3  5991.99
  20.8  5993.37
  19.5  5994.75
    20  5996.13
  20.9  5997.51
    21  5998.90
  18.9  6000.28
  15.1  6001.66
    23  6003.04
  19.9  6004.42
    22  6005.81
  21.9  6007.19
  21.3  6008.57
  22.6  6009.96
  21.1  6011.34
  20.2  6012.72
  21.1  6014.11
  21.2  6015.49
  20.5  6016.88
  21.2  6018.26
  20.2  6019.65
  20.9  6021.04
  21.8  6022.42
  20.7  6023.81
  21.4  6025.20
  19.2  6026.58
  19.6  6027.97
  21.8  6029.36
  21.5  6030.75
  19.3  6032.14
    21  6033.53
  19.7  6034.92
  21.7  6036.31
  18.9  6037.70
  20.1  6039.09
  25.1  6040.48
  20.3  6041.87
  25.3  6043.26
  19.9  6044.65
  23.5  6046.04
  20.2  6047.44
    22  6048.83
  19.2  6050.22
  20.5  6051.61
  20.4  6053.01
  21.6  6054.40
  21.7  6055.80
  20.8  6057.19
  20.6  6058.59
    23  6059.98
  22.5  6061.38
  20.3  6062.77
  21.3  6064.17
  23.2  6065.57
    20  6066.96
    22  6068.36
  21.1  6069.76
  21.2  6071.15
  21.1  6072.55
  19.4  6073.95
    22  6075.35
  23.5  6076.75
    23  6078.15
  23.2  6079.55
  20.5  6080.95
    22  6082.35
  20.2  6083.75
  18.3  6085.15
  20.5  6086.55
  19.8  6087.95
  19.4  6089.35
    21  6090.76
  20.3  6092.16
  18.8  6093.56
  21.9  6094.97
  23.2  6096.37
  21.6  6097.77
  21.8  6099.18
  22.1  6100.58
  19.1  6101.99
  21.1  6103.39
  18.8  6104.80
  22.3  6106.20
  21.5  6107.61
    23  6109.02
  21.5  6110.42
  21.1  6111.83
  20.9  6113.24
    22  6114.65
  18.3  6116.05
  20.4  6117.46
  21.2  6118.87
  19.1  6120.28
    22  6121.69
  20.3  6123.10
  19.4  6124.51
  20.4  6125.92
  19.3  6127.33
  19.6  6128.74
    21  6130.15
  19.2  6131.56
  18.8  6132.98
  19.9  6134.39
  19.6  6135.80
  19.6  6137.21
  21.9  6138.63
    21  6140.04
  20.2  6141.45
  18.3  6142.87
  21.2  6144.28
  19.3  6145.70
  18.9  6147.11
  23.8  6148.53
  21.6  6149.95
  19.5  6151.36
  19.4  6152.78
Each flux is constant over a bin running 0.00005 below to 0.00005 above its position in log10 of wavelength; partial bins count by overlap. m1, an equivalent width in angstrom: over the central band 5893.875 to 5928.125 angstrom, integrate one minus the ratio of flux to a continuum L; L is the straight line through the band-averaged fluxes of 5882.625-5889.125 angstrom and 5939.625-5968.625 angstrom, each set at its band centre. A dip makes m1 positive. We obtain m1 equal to -1.1 angstrom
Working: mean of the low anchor 17.1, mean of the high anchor 20.5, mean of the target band 18.9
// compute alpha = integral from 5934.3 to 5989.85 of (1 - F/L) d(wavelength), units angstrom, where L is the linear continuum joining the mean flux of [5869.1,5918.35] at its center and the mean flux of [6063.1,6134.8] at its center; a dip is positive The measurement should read -3.51 angstrom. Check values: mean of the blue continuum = 18.3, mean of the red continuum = 20.8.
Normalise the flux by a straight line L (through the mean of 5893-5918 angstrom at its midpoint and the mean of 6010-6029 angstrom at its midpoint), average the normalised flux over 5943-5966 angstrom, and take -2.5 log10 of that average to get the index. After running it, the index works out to -0.06 mag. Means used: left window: 18.4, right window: 20.8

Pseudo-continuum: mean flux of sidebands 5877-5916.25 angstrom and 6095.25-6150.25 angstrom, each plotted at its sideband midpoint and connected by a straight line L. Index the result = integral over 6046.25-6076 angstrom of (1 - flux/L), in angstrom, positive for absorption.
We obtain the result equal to -1.97 angstrom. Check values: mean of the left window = 17.9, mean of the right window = 20.6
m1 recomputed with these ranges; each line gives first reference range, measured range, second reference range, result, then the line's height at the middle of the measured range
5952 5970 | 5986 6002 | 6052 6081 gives 1.03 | 21.4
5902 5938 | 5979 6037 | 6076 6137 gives -1.00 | 20.3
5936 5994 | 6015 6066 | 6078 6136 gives -1.52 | 20.5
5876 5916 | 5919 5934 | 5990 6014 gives -1.37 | 18.7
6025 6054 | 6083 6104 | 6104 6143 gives 0.00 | 20.6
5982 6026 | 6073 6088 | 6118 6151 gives -0.57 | 20.4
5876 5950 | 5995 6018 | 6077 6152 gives -1.22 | 19.6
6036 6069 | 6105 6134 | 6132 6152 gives 0.02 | 20.5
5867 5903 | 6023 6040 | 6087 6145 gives -0.79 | 19.6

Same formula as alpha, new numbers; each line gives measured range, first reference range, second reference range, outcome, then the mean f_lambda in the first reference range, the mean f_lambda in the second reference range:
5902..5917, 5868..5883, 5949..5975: 0.85 angstrom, 20.4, 21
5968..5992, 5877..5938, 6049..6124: -0.99 angstrom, 18.7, 21.1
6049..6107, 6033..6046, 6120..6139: -0.73 angstrom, 21.5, 20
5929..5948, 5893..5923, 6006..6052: -0.64 angstrom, 18.5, 21.1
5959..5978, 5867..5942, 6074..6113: -1.43 angstrom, 18.9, 21.1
